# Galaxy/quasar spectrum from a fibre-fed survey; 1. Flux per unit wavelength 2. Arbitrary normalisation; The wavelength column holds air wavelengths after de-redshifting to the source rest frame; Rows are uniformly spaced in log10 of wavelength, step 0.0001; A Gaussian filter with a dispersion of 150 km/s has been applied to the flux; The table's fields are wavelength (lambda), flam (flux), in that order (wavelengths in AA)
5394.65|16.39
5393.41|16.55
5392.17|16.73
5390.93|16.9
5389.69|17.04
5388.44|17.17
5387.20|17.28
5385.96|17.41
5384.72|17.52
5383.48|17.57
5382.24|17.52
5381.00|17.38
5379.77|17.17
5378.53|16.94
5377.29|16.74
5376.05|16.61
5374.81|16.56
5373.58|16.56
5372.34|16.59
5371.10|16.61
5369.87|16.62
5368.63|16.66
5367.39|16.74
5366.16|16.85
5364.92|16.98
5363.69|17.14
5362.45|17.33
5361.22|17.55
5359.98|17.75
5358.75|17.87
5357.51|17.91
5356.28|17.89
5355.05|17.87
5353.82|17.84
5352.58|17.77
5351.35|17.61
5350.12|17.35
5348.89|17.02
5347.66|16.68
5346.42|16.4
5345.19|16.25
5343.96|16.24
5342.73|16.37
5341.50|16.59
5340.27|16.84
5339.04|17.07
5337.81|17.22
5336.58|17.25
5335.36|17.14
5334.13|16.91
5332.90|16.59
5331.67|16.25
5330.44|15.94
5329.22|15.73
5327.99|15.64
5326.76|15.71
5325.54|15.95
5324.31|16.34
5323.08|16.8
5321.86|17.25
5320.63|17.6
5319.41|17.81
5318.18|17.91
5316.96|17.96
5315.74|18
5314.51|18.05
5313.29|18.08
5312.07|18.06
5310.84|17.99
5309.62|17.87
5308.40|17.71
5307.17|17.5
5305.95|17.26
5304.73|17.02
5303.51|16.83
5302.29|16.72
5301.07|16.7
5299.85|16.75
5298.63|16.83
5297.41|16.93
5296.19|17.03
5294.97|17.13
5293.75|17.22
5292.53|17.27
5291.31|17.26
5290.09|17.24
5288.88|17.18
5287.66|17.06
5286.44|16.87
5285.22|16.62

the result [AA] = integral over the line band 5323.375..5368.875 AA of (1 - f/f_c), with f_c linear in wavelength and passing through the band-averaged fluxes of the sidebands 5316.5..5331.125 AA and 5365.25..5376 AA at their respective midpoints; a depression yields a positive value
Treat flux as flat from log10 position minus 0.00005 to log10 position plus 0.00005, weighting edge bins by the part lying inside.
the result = -0.6 AA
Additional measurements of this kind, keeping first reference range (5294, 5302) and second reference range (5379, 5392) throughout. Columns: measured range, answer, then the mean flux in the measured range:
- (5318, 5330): 0.3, 16.6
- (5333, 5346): 0.2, 16.8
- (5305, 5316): -0.6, 17.8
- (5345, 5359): -0.2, 17.4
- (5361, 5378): 0.4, 16.8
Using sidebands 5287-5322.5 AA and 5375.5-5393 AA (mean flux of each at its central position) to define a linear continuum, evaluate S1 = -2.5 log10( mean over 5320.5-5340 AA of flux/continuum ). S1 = 0.048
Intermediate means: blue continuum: 17.4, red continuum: 17.1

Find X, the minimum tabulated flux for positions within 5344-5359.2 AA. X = 16.25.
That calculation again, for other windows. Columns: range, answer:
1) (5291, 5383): 15.64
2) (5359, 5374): 16.56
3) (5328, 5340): 15.73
